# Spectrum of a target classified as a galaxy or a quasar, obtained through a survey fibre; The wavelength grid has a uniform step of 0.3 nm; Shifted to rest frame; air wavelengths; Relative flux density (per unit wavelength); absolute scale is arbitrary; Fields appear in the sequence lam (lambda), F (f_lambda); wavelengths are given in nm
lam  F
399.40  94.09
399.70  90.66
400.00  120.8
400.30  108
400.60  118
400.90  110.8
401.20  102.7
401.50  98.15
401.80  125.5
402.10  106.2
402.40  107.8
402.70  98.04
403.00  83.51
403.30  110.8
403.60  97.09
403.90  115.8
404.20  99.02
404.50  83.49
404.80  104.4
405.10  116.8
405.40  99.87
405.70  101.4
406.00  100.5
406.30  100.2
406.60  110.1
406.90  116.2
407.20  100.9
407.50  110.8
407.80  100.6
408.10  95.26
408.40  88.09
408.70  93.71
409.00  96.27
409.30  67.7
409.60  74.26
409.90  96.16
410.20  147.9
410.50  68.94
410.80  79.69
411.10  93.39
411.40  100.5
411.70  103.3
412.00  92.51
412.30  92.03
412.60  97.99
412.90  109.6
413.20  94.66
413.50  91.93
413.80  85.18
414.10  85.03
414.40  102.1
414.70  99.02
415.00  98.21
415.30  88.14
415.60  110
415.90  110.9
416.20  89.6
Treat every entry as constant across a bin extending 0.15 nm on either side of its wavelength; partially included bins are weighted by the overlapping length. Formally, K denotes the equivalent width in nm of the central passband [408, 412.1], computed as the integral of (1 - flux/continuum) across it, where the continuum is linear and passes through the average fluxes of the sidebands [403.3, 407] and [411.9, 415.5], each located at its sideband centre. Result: 0.25 nm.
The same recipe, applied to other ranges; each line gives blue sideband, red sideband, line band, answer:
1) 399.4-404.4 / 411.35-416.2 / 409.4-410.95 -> 0.11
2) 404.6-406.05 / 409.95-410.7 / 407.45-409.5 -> 0.25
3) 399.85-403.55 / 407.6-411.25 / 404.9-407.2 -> -0.17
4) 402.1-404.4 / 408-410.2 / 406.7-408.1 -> -0.17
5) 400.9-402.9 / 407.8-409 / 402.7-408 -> -0.18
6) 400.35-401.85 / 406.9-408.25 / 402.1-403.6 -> 0.11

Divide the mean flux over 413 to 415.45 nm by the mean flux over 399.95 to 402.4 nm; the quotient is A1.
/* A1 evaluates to 0.84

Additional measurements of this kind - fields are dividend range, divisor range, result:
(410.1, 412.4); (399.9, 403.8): 0.90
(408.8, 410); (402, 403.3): 0.84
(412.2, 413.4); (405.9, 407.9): 0.93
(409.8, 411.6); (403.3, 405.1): 0.96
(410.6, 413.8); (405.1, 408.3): 0.91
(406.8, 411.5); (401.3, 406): 0.93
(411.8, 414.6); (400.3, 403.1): 0.89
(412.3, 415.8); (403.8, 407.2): 0.93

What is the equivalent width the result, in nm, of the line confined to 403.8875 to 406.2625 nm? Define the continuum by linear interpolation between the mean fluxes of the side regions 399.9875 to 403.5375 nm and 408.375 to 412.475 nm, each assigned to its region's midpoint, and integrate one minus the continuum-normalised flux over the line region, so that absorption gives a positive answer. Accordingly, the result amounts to -0.01 nm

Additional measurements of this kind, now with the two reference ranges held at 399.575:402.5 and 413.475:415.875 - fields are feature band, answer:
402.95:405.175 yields 0.09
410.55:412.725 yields 0.13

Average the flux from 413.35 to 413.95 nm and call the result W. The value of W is 88.6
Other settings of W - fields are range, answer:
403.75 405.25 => 104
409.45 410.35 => 106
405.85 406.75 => 104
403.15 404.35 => 106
